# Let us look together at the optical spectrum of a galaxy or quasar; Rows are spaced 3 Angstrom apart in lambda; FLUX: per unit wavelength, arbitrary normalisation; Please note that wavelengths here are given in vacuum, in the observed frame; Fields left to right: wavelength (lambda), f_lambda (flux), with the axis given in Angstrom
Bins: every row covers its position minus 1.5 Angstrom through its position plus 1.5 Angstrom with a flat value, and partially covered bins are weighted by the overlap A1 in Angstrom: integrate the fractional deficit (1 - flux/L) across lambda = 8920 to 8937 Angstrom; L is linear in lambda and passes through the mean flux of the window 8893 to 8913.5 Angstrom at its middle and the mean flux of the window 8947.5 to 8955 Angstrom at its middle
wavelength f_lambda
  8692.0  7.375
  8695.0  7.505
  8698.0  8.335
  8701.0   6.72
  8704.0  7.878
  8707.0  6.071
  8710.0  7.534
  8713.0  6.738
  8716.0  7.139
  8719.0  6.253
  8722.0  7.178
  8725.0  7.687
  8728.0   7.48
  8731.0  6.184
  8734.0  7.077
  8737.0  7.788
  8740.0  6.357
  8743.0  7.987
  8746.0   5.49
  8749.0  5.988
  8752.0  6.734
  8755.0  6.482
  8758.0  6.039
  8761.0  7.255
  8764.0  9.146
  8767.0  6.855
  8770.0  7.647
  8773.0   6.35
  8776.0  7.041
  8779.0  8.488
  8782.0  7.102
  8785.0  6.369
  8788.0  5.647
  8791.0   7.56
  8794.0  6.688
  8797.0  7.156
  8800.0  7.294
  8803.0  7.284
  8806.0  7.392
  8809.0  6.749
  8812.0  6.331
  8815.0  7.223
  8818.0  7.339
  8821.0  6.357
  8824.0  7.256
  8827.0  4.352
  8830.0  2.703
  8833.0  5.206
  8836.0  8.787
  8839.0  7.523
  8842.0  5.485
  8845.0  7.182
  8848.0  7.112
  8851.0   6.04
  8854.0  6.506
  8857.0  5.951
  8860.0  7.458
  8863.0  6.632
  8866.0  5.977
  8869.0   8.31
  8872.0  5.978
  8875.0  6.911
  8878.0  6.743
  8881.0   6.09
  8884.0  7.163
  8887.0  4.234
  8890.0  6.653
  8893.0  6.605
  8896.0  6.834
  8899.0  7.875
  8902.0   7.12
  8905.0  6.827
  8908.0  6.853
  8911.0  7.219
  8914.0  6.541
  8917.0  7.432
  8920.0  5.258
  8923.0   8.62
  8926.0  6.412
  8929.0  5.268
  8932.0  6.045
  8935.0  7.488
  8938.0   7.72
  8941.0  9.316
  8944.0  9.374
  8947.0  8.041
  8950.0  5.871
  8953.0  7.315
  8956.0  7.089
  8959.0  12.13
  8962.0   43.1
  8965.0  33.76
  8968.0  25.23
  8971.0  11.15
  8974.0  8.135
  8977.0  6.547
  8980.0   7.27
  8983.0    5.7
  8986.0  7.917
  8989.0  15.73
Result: 0.7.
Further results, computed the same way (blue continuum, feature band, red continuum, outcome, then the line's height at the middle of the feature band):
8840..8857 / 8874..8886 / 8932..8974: 2.9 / 8.7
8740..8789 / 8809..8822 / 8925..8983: 2.2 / 8.24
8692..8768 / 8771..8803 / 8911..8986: 4.0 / 8.01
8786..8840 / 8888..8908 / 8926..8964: 5.2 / 9.34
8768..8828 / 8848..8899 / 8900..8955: 3.5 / 7.05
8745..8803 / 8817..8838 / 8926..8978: 6.3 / 8.59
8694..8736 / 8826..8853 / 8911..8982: 9.2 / 9.2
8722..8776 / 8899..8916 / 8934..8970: 7.9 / 13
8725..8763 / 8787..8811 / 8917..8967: 3.3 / 8.1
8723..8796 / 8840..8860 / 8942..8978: 7.7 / 10.5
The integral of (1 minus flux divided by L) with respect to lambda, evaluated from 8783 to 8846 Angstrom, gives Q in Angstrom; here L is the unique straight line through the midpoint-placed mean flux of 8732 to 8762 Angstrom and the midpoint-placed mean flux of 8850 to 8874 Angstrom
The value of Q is 0.9 Angstrom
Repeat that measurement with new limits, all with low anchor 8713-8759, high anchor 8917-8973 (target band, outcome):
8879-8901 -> 8.5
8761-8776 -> 0.3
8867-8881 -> 4.6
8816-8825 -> 1.9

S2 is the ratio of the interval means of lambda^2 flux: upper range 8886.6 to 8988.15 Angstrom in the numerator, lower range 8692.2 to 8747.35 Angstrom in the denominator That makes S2 1.45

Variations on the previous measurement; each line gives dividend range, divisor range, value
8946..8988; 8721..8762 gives 2.10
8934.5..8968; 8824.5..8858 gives 2.42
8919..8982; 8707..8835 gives 1.77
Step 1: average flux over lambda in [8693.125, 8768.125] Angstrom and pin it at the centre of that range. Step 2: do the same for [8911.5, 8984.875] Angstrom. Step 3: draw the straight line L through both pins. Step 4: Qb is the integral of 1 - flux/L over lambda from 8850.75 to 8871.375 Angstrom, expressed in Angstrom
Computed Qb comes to 5.8 Angstrom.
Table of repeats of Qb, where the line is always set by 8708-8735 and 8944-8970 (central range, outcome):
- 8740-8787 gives 9.8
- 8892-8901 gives 4.6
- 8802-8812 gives 3.4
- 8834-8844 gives 4.1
